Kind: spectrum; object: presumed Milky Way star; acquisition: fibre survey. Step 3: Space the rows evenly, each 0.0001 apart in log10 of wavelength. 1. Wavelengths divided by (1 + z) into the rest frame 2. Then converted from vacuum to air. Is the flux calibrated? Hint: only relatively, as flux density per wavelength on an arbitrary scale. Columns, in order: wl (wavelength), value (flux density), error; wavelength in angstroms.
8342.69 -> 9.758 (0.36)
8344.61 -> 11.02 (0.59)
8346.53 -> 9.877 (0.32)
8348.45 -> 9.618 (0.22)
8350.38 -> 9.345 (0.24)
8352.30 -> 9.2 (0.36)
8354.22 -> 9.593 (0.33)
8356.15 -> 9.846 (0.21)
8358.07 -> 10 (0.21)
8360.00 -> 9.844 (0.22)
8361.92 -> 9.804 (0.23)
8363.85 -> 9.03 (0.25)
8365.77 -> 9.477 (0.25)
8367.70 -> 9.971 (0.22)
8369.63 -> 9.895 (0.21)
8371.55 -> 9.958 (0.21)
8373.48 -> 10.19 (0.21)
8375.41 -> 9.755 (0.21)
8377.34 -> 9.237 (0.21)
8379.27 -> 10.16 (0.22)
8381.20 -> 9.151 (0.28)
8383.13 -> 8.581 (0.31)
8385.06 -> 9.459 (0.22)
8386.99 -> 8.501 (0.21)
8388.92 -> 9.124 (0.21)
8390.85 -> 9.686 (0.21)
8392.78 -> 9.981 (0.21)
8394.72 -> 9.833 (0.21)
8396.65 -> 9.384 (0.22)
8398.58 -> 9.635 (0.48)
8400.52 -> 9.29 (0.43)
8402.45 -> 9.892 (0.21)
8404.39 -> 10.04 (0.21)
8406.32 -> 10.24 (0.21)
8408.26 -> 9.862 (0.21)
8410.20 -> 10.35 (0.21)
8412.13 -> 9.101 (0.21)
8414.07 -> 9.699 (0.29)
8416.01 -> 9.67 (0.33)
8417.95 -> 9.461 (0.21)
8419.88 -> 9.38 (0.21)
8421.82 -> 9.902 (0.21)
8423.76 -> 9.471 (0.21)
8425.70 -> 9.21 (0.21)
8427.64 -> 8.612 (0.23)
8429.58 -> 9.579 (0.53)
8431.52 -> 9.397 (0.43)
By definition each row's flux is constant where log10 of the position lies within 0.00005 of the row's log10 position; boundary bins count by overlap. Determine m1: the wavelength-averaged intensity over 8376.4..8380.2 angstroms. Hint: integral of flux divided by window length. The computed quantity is 9.7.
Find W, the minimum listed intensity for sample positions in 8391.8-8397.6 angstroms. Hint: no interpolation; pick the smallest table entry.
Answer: 9.384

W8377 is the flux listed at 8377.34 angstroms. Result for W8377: 9.237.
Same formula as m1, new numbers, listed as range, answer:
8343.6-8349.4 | 10.2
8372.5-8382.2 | 9.69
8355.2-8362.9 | 9.87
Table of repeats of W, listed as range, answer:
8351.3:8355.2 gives 9.2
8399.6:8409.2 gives 9.29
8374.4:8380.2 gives 9.237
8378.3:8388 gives 8.501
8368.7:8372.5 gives 9.895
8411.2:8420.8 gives 9.101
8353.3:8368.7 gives 9.03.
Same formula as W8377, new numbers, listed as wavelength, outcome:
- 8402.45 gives 9.892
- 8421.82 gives 9.902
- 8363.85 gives 9.03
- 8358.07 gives 10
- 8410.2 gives 10.35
